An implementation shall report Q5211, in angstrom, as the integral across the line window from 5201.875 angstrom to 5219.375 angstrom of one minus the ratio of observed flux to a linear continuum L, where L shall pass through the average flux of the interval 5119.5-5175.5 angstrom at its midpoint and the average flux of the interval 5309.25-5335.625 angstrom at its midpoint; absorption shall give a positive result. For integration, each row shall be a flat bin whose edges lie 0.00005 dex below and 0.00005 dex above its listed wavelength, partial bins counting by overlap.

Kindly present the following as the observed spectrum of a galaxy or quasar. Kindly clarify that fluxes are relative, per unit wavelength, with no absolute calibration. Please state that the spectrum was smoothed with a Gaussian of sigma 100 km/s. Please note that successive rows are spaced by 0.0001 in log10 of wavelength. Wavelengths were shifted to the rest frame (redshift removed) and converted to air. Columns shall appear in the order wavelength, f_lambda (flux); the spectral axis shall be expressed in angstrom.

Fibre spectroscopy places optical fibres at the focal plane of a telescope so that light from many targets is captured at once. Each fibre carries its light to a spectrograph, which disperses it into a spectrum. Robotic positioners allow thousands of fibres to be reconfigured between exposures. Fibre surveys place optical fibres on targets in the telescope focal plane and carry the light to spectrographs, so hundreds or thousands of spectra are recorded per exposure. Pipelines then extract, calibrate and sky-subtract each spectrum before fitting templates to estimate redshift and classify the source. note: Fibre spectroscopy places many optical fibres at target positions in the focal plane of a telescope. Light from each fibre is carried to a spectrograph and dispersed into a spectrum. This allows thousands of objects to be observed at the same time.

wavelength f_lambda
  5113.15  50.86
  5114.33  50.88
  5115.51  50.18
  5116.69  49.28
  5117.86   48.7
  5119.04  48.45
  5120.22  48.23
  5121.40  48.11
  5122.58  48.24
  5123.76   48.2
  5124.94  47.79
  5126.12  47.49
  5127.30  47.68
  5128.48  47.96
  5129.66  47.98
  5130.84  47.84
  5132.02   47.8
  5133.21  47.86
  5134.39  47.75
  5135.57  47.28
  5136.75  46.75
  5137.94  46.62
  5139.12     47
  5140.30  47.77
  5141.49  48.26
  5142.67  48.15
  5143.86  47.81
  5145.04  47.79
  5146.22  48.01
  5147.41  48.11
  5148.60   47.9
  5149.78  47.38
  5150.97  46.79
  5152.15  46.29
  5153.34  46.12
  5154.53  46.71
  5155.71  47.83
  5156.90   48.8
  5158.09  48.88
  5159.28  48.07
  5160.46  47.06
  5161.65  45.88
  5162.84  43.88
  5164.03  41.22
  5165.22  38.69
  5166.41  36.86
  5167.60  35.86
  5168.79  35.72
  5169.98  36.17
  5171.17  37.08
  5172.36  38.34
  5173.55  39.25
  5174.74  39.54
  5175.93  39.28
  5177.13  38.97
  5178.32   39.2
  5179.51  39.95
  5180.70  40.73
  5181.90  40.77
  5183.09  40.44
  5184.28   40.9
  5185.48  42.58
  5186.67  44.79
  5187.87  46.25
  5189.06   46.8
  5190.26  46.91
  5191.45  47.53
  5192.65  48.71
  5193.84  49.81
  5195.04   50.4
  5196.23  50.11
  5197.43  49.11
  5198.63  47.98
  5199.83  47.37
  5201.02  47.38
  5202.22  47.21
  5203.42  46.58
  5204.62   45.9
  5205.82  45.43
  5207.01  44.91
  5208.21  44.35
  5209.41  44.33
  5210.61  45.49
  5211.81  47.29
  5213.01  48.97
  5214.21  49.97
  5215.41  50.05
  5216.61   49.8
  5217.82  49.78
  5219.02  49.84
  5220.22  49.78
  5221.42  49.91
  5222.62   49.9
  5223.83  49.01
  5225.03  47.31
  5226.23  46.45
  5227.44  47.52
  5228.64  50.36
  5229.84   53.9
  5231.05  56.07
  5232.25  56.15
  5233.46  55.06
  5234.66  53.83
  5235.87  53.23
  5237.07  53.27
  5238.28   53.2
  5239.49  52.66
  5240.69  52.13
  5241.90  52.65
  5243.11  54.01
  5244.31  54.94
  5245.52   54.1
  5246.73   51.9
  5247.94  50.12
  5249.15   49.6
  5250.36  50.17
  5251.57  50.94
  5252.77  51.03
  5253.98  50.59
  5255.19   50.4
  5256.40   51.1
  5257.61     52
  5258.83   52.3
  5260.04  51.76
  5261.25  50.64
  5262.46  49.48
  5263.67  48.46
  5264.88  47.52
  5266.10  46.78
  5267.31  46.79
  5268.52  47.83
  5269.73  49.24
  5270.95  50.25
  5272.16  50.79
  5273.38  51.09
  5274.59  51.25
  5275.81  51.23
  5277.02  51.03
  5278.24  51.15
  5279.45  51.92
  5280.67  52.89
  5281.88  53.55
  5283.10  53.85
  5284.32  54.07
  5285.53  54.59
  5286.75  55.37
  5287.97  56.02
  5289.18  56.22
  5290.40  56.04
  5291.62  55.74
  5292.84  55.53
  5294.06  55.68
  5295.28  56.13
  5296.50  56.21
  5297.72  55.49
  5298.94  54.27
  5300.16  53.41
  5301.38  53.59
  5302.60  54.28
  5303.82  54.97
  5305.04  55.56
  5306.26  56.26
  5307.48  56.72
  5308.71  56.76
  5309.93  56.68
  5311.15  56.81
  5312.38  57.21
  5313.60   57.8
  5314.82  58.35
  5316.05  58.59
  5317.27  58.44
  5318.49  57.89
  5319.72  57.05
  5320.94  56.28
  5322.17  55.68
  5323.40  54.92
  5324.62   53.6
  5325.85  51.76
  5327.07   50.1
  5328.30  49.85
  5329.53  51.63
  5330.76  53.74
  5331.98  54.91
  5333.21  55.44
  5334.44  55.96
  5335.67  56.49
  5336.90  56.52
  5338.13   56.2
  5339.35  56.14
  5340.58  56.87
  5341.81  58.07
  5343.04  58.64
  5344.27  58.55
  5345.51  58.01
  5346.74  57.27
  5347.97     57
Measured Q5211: 0.6 angstrom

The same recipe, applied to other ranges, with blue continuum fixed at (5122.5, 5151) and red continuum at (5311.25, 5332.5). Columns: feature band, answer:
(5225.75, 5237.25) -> -0.24 angstrom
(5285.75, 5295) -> -0.31 angstrom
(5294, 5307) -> -0.18 angstrom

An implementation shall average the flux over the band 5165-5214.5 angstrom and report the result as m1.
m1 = 43.7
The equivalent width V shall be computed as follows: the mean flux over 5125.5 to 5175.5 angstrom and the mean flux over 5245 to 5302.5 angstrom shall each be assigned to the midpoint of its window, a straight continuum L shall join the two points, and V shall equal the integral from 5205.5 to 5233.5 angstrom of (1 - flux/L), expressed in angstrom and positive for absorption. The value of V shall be 0.0 angstrom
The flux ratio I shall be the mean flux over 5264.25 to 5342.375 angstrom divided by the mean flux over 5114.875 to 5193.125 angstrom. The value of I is 1.20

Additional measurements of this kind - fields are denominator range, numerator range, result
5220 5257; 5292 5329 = 1.07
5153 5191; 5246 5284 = 1.20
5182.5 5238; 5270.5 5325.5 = 1.13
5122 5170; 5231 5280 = 1.11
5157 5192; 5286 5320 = 1.35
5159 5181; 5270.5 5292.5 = 1.33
